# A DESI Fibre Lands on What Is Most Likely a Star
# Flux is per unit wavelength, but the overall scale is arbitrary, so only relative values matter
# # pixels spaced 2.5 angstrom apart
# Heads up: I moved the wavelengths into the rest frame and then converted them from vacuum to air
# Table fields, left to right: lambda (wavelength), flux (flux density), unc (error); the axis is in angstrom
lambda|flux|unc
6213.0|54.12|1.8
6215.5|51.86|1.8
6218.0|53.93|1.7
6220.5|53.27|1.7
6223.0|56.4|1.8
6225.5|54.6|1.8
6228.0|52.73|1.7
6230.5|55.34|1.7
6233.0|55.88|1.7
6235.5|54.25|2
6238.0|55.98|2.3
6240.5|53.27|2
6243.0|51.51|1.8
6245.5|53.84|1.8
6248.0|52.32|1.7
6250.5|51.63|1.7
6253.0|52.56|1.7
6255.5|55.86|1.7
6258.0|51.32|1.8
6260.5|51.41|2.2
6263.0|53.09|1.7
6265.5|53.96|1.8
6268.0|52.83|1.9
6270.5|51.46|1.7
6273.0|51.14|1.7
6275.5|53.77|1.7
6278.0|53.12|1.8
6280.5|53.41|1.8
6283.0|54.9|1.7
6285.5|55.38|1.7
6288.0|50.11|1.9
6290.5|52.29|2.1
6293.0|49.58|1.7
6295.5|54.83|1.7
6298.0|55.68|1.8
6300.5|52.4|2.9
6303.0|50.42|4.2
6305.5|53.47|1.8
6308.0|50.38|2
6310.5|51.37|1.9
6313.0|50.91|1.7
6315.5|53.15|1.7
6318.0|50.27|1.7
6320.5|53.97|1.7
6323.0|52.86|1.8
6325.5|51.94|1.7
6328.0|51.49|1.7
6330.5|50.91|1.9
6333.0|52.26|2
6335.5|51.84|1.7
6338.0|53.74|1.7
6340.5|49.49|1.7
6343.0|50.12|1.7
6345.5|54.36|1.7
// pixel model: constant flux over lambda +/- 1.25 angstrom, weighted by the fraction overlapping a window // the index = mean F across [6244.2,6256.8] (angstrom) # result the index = 53.2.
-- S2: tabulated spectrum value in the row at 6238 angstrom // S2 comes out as 55.98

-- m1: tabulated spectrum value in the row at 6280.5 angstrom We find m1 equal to 53.41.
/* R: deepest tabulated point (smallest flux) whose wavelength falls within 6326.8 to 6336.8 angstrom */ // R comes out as 50.91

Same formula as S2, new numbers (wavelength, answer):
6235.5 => 54.25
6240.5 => 53.27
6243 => 51.51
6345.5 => 54.36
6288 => 50.11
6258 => 51.32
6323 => 52.86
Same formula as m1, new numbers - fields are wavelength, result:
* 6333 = 52.26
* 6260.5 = 51.41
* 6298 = 55.68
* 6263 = 53.09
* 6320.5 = 53.97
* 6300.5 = 52.4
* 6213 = 54.12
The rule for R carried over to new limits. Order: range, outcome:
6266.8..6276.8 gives 51.14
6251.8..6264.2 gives 51.32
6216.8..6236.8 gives 52.73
